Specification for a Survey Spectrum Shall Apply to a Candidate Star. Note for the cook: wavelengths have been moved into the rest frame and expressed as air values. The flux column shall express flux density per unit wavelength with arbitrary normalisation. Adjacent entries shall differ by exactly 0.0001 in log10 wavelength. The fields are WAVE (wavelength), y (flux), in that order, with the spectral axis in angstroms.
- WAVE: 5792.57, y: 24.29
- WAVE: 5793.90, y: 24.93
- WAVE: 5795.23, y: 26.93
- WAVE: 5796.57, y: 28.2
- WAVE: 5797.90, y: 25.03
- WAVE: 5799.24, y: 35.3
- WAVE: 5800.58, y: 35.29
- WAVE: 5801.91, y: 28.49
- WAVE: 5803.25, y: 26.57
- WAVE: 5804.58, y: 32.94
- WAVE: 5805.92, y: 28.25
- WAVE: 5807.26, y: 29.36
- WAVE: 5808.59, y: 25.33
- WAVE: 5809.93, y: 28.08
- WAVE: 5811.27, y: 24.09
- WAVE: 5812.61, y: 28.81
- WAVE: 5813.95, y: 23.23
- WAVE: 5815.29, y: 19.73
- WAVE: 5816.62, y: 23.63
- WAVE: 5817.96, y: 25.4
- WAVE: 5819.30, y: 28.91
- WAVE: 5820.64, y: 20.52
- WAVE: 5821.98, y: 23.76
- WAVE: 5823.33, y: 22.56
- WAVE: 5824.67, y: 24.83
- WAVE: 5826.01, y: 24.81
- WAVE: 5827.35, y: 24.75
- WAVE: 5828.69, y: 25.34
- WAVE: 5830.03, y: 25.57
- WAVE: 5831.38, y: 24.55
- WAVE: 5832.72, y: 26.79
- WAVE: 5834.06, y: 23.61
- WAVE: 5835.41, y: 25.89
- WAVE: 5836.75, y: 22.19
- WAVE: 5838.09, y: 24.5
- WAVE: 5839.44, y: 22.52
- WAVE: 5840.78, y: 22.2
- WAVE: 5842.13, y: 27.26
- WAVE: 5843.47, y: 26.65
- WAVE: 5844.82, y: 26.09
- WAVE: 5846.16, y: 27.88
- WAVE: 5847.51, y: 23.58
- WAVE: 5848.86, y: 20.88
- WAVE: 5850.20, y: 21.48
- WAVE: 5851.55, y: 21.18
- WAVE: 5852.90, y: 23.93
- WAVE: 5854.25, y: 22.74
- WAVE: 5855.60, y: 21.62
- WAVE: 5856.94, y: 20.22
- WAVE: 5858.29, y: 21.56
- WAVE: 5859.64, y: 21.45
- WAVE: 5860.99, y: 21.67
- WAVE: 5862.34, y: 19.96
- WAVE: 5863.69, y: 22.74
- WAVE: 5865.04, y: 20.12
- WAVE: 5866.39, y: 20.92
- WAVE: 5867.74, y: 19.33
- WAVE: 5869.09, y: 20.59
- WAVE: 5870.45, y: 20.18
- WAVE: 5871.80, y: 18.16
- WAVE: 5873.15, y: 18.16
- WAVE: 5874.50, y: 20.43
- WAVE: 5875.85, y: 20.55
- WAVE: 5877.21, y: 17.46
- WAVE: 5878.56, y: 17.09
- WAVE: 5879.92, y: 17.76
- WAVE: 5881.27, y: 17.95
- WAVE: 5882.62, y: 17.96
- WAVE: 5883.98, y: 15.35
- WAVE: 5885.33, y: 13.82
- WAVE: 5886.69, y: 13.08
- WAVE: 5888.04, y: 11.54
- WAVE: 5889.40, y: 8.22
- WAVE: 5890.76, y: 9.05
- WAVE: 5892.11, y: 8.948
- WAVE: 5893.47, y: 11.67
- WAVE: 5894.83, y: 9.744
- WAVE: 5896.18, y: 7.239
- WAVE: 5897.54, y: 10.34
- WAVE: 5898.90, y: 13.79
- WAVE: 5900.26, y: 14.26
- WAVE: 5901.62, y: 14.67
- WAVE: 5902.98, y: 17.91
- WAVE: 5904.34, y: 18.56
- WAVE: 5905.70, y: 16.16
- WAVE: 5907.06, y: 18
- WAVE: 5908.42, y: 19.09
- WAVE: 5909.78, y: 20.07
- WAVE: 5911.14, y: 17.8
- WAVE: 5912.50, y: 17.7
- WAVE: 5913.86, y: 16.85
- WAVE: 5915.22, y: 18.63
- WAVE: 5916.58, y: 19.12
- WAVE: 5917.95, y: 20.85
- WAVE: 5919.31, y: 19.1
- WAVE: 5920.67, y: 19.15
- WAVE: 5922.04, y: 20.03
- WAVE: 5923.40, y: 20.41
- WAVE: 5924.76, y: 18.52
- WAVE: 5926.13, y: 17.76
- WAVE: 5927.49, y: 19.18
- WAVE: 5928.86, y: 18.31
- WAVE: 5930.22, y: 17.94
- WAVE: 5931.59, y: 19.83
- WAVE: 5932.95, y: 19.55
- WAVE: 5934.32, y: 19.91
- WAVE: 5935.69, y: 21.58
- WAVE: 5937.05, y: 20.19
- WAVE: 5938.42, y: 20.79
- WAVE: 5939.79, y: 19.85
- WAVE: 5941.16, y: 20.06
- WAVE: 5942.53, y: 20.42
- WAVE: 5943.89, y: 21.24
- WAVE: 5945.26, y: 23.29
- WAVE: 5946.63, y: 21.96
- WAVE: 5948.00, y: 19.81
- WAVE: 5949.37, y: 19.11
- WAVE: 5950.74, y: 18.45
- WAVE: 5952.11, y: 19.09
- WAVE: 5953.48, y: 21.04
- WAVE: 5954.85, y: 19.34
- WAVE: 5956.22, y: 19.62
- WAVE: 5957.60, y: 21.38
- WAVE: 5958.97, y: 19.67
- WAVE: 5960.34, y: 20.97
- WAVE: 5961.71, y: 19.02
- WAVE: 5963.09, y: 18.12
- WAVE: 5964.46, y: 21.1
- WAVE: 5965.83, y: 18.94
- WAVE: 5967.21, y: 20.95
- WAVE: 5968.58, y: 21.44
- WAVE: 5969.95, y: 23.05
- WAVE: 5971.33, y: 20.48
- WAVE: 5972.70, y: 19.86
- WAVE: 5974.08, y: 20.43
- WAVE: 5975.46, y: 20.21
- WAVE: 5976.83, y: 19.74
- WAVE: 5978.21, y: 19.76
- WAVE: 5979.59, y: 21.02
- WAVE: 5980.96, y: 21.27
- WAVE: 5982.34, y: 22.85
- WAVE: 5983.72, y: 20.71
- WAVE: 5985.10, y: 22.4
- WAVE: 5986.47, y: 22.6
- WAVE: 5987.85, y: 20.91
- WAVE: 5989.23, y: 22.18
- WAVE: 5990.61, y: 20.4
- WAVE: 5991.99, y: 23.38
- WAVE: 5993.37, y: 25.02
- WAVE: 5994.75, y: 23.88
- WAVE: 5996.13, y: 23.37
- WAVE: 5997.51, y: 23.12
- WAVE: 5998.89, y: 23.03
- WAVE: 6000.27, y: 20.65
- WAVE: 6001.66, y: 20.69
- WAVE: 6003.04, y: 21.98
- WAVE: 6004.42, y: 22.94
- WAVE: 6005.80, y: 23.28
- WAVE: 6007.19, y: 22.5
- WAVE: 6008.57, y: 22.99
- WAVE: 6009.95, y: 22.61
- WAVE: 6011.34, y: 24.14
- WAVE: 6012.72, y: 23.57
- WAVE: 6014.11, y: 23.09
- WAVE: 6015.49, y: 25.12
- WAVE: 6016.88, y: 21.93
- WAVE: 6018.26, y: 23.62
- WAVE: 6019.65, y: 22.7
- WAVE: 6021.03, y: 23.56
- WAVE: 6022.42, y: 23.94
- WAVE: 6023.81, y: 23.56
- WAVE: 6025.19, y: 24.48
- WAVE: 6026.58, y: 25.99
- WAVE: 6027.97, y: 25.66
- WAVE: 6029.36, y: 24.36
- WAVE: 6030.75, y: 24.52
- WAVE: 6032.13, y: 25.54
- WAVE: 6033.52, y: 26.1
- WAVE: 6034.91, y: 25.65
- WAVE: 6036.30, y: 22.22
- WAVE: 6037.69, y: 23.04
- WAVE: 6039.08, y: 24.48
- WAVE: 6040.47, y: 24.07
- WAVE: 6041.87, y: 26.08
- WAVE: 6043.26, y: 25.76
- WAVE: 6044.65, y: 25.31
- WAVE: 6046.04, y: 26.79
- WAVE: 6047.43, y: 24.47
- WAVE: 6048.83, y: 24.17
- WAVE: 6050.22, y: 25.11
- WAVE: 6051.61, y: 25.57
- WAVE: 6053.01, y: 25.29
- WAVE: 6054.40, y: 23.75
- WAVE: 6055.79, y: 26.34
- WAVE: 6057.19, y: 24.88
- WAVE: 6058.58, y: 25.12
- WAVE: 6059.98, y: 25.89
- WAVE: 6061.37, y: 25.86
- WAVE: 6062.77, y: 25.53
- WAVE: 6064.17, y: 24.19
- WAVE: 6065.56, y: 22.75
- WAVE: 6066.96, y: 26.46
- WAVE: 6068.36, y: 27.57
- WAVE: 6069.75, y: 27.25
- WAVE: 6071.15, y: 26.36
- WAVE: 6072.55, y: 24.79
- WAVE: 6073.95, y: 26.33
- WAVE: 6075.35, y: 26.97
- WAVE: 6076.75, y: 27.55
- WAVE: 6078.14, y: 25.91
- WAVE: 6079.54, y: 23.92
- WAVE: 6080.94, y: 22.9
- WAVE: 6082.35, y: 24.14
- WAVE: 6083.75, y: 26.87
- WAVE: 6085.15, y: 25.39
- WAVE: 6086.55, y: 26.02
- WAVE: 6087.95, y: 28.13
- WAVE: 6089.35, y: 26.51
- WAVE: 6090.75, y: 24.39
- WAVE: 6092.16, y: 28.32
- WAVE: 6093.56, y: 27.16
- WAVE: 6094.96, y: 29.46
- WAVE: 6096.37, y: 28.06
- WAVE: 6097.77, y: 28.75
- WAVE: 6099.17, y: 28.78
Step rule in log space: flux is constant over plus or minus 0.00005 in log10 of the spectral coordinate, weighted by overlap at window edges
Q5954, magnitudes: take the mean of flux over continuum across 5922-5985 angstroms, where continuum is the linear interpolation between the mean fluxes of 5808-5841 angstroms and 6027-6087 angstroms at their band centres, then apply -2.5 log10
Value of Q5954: 0.23 mag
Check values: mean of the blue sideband 24.5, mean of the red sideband 25.3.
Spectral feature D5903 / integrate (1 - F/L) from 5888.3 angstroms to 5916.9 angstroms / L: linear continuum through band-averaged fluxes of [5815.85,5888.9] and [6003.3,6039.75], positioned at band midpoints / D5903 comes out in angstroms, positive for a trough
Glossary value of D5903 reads 10.0 angstroms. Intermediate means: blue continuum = 21.7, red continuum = 23.9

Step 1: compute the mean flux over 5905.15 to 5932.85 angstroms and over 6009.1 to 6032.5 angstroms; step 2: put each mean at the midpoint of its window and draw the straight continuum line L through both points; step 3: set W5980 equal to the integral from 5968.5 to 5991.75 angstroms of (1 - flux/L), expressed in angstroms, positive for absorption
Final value 0.8 angstroms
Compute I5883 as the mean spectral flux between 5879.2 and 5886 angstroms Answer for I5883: 16.6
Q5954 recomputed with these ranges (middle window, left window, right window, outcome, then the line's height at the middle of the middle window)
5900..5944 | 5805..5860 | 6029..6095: 0.294 mag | 24.8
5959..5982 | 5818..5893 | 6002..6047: 0.133 mag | 23.1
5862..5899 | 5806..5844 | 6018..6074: 0.495 mag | 24.9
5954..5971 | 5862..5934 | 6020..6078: 0.011 mag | 20.5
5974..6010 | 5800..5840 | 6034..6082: 0.153 mag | 25.4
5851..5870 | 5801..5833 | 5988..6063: 0.192 mag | 25.4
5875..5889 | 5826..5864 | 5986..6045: 0.410 mag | 23.6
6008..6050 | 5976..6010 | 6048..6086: -0.027 mag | 23.7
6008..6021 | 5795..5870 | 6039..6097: 0.097 mag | 25.5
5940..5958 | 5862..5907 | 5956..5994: -0.045 mag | 19.5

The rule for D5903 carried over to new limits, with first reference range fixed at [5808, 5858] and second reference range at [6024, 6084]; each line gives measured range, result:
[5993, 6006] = 1.17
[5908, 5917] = 2.25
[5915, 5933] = 3.98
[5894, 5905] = 5.03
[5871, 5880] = 2.14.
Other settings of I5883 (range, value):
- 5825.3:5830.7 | 25.1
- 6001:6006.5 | 22.2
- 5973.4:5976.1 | 20.3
